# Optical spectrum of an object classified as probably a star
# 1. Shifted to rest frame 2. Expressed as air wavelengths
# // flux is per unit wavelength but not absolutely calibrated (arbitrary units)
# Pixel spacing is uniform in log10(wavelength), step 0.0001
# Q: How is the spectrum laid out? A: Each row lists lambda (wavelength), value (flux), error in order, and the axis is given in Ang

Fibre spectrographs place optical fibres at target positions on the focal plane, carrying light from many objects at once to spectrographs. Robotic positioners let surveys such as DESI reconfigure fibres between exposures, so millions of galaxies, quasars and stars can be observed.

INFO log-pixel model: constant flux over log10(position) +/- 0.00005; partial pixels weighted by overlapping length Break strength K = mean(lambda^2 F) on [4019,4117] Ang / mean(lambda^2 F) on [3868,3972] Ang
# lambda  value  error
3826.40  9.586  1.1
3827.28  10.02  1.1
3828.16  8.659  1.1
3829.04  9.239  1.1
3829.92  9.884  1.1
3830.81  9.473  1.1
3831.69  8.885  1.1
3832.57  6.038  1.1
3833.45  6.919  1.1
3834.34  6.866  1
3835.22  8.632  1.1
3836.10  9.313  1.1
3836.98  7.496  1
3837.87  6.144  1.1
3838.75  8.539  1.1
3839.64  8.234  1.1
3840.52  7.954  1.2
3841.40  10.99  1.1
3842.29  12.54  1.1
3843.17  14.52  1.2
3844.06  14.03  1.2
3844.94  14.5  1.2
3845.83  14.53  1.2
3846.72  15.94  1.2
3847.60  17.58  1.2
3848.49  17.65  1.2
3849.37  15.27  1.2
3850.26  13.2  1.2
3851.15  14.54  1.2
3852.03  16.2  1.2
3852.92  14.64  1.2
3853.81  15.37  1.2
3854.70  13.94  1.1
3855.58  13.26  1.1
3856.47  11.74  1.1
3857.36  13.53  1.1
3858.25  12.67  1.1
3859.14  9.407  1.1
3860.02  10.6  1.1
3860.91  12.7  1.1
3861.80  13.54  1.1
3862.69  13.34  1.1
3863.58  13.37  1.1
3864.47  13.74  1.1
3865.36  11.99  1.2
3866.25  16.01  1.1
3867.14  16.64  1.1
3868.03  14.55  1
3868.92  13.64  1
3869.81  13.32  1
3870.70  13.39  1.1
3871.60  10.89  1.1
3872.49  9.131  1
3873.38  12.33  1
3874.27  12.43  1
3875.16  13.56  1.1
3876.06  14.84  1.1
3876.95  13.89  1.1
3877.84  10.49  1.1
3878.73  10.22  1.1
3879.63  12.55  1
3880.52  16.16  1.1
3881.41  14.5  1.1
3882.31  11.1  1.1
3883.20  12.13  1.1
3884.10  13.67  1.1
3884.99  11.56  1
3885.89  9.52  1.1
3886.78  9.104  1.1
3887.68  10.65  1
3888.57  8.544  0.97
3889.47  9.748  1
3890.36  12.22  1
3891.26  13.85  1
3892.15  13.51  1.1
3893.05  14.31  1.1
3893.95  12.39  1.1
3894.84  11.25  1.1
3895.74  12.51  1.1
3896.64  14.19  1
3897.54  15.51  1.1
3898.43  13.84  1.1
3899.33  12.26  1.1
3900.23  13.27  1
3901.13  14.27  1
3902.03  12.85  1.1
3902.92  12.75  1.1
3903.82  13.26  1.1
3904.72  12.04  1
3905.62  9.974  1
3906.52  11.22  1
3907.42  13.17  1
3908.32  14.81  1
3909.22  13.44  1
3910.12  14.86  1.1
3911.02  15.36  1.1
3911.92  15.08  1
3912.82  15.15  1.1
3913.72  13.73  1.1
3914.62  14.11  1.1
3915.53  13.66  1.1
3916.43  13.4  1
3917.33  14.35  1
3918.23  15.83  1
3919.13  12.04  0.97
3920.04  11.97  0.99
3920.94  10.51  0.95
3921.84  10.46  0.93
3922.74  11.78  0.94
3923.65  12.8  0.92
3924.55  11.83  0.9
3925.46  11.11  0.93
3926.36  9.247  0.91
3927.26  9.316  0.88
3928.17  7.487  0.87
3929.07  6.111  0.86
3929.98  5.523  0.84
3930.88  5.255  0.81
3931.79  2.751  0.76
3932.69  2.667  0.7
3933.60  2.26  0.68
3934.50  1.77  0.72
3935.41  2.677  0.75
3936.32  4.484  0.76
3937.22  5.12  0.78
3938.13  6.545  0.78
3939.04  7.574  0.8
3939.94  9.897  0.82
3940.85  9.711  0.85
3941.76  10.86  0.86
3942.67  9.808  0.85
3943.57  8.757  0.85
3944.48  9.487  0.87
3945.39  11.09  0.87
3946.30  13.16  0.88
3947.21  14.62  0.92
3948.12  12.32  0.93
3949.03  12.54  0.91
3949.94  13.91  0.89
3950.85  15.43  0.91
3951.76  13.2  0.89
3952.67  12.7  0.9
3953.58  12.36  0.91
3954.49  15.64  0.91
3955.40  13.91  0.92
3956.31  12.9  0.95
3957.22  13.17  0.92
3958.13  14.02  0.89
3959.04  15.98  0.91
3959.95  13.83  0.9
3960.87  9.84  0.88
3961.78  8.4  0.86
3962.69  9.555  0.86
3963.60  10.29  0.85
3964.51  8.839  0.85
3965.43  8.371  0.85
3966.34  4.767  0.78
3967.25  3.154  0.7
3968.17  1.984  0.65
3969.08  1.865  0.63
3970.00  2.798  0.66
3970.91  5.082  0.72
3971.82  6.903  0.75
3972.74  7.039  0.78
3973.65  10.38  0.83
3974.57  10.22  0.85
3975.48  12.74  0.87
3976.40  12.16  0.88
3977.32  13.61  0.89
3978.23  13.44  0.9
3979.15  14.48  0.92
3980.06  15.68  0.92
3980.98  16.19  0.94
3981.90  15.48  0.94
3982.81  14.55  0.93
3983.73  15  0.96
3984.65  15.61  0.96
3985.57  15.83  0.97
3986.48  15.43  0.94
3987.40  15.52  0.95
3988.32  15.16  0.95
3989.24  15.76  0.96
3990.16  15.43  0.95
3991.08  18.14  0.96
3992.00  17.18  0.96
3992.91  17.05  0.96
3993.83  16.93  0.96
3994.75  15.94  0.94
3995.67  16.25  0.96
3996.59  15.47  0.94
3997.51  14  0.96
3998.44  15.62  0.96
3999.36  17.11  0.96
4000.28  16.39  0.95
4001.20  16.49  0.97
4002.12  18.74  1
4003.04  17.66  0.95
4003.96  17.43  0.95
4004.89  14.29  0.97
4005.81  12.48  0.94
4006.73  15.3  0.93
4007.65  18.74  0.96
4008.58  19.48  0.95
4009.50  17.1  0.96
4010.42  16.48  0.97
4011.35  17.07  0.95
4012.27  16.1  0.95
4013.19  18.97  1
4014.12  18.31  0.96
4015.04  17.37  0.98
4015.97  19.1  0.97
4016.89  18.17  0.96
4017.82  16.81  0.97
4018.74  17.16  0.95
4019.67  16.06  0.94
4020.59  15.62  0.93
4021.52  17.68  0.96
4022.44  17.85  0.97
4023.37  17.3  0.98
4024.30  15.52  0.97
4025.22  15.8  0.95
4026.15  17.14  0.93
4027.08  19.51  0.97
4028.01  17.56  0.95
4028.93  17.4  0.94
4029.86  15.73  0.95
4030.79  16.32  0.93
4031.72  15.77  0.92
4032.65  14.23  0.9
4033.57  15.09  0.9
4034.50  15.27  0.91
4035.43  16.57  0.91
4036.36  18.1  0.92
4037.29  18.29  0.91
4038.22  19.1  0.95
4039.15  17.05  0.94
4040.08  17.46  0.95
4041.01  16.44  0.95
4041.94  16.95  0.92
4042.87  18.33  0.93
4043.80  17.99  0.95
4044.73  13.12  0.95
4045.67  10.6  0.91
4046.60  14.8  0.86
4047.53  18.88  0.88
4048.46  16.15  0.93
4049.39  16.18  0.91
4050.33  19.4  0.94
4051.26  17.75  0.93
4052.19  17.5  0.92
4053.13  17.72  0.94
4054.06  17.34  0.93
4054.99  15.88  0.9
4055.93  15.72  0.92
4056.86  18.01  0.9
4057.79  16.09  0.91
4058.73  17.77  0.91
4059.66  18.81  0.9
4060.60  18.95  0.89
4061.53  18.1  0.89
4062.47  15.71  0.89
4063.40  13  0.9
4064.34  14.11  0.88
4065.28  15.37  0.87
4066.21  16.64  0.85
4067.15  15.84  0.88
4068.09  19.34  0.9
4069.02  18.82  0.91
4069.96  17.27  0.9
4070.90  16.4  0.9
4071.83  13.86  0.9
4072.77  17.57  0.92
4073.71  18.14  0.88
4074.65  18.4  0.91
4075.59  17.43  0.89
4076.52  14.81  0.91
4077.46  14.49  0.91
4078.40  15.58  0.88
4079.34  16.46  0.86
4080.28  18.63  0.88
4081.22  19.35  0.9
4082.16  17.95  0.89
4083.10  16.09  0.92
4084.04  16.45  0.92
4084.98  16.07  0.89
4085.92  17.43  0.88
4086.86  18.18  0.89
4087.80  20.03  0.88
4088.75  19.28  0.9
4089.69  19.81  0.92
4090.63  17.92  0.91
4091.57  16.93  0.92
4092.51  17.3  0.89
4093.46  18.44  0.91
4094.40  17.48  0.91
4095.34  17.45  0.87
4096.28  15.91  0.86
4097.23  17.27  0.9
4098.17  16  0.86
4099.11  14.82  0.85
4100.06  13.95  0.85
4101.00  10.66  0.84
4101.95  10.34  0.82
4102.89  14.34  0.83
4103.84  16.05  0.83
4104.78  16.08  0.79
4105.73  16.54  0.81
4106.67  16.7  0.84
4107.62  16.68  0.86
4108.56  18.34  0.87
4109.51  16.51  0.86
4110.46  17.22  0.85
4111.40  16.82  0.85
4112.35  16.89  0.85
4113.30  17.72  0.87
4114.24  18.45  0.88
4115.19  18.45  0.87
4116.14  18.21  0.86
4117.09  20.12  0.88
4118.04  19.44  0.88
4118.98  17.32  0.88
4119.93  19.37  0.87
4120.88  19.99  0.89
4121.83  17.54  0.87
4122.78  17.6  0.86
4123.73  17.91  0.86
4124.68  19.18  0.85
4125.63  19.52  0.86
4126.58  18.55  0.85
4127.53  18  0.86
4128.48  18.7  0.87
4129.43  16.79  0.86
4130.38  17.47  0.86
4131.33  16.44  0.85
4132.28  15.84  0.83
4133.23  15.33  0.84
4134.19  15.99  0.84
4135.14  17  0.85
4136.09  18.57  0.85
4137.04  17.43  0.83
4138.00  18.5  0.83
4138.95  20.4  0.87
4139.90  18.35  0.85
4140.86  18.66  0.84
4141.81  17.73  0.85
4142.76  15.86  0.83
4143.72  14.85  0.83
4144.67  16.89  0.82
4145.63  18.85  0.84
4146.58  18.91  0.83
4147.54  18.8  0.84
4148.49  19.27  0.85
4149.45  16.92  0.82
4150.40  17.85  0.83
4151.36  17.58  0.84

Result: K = 1.65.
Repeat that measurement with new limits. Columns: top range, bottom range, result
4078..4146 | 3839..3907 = 1.51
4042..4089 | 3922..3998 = 1.62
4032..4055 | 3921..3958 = 1.82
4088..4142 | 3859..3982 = 1.69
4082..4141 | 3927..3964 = 1.94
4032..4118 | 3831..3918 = 1.47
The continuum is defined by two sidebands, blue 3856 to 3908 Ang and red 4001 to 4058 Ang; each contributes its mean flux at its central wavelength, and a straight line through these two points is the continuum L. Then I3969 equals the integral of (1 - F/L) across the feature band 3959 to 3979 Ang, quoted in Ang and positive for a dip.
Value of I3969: 8.6 Ang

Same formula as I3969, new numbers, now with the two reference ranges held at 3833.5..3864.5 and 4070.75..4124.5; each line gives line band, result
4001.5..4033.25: -2.84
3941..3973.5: 9.36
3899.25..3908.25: 0.54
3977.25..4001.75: -1.16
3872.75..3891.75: 1.43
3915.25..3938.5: 8.99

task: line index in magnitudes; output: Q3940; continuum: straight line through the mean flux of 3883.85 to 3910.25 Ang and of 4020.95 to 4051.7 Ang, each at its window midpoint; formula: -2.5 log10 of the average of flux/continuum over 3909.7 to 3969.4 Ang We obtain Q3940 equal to 0.32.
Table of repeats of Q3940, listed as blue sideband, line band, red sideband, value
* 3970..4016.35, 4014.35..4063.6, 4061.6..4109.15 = -0.07 mag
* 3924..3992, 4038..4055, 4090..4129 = -0.17 mag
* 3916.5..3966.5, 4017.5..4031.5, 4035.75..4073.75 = -0.13 mag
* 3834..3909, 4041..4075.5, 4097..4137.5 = -0.05 mag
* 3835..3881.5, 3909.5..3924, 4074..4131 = 0.04 mag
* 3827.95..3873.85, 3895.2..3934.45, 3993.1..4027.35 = 0.21 mag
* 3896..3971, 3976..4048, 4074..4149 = -0.21 mag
